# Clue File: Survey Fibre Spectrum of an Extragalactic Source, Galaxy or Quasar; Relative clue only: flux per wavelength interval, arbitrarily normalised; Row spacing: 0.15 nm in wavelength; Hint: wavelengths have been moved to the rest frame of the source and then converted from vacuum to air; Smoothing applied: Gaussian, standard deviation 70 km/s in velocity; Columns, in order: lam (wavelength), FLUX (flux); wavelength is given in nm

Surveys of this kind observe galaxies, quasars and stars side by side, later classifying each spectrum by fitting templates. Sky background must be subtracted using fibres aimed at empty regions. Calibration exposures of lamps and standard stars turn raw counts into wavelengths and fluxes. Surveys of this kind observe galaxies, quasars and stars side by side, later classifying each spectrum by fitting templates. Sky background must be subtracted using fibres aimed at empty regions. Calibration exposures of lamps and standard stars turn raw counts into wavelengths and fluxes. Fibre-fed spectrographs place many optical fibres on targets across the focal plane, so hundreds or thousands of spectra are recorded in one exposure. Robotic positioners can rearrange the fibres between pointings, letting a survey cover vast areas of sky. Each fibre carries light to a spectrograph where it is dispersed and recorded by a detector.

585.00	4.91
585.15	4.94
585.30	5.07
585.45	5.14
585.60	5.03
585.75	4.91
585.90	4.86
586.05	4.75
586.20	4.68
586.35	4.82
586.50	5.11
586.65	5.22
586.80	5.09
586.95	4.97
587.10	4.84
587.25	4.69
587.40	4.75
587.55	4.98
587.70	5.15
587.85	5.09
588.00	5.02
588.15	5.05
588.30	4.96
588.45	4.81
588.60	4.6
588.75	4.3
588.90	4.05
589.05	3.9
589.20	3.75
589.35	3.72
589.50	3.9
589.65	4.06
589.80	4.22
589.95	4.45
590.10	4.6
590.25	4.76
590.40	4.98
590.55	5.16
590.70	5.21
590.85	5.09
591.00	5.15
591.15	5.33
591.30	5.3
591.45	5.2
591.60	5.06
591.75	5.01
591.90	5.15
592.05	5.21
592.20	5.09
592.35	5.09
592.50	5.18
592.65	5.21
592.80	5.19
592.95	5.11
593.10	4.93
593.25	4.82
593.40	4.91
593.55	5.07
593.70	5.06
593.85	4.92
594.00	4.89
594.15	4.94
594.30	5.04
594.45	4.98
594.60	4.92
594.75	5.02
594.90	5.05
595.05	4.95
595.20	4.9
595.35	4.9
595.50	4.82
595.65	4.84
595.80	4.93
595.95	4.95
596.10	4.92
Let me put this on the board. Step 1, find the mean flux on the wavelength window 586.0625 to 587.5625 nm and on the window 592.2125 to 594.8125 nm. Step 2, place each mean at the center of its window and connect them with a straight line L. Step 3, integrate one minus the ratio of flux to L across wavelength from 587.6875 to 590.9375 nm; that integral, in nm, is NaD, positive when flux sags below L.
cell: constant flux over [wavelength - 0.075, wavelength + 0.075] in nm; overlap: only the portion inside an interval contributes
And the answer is 0.25 nm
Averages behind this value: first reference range 4.91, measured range 4.57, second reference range 5.02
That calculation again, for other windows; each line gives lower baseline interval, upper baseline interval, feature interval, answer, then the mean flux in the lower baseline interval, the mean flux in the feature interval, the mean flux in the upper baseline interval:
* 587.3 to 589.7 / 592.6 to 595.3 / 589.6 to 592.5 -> -0.14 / 4.51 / 4.97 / 4.99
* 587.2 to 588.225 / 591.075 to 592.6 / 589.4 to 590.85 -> 0.14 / 4.97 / 4.6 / 5.16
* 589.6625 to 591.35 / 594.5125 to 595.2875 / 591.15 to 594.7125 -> -0.09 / 4.89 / 5.06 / 4.97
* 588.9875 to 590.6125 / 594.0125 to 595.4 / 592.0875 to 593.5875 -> -0.11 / 4.31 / 5.06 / 4.96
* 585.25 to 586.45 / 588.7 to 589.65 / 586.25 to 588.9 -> -0.29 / 4.91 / 4.88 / 3.94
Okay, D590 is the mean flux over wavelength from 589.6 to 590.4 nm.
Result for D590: 4.48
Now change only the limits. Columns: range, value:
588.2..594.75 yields 4.82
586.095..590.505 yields 4.64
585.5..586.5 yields 4.87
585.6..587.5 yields 4.9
